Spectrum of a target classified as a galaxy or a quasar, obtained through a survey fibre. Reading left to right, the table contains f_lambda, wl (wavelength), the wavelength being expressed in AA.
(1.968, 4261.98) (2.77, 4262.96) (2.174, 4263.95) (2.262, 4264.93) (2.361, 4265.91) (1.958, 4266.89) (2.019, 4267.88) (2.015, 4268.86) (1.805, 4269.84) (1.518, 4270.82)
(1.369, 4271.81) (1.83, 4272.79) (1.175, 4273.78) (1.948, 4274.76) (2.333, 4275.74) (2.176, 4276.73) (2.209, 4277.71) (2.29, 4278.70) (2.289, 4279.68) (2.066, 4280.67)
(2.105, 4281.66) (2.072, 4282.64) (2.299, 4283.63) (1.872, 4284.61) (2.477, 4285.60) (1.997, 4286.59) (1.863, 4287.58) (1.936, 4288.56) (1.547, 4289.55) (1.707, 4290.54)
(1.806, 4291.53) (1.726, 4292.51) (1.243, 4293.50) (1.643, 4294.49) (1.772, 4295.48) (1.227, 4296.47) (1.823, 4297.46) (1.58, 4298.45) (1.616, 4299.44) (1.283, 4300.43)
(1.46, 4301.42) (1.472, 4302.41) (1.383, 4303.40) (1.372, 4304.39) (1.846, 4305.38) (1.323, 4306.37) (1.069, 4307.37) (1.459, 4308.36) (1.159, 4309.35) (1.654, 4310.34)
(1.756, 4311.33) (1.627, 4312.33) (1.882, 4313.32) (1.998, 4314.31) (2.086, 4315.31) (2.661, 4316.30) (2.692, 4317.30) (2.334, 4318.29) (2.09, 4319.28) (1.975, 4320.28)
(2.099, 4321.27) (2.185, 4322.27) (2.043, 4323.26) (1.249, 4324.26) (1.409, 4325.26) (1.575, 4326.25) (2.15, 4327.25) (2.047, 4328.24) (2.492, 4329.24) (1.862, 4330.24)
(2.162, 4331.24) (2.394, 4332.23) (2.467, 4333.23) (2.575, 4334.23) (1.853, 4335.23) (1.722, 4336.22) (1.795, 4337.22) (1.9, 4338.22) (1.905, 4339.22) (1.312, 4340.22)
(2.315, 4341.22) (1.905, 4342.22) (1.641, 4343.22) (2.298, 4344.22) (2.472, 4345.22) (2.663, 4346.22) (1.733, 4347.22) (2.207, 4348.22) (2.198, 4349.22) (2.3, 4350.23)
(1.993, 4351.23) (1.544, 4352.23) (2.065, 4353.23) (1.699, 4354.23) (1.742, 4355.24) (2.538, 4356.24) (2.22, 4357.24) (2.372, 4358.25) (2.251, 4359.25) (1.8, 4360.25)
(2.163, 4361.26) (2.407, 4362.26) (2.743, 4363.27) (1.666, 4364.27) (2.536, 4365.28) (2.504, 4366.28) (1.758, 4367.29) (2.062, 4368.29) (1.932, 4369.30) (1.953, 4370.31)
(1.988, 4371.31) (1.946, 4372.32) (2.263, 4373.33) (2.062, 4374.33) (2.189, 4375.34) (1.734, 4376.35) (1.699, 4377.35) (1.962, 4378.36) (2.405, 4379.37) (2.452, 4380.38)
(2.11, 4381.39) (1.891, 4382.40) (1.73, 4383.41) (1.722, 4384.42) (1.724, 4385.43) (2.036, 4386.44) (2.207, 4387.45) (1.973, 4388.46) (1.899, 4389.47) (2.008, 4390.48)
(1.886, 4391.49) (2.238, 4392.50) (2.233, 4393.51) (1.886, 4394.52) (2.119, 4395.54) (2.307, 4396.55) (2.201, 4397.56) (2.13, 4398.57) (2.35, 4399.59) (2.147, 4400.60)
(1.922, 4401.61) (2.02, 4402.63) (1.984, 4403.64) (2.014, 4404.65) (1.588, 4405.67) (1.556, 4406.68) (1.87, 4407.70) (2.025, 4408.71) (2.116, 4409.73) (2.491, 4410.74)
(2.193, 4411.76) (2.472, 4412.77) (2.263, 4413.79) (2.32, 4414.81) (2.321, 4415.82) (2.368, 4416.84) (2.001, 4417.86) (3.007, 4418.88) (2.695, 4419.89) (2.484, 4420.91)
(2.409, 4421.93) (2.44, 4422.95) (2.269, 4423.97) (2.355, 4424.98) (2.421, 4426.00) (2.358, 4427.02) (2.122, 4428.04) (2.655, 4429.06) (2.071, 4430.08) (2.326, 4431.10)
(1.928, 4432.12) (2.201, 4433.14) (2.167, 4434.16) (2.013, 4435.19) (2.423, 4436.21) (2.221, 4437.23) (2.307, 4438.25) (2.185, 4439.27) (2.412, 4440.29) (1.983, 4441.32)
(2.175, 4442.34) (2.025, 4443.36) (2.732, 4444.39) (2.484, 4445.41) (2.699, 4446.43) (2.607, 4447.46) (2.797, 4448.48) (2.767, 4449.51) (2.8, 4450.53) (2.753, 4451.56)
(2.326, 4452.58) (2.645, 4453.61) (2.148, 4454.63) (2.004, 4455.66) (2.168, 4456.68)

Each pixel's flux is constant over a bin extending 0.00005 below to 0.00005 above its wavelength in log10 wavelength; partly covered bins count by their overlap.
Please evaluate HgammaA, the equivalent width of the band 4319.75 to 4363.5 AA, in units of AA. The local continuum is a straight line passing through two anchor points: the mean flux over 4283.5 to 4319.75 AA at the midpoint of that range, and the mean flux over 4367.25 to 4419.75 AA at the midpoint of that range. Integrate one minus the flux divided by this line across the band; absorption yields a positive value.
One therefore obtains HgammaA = -3.7 AA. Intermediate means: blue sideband 1.74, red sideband 2.08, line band 2.05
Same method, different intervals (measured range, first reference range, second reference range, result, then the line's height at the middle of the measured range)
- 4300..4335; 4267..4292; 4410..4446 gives 3.1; 2.04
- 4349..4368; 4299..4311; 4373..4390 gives -3.1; 1.83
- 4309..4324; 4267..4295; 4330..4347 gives 0.0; 2.01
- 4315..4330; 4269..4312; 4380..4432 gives -1.8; 1.85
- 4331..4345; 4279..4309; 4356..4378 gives -0.5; 1.96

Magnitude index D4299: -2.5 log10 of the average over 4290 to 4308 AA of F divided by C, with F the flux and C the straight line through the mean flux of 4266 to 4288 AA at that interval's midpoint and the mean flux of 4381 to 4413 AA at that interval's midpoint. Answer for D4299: 0.30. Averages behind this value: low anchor 1.99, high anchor 2.03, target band 1.52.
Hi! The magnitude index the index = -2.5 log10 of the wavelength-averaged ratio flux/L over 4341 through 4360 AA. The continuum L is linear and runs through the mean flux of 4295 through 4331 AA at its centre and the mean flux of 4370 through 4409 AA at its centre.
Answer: -0.118 mag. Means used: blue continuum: 1.77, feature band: 2.11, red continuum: 2.01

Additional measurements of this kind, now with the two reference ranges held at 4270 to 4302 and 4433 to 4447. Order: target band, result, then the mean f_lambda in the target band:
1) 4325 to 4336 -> -0.08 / 2.1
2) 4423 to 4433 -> -0.01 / 2.28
